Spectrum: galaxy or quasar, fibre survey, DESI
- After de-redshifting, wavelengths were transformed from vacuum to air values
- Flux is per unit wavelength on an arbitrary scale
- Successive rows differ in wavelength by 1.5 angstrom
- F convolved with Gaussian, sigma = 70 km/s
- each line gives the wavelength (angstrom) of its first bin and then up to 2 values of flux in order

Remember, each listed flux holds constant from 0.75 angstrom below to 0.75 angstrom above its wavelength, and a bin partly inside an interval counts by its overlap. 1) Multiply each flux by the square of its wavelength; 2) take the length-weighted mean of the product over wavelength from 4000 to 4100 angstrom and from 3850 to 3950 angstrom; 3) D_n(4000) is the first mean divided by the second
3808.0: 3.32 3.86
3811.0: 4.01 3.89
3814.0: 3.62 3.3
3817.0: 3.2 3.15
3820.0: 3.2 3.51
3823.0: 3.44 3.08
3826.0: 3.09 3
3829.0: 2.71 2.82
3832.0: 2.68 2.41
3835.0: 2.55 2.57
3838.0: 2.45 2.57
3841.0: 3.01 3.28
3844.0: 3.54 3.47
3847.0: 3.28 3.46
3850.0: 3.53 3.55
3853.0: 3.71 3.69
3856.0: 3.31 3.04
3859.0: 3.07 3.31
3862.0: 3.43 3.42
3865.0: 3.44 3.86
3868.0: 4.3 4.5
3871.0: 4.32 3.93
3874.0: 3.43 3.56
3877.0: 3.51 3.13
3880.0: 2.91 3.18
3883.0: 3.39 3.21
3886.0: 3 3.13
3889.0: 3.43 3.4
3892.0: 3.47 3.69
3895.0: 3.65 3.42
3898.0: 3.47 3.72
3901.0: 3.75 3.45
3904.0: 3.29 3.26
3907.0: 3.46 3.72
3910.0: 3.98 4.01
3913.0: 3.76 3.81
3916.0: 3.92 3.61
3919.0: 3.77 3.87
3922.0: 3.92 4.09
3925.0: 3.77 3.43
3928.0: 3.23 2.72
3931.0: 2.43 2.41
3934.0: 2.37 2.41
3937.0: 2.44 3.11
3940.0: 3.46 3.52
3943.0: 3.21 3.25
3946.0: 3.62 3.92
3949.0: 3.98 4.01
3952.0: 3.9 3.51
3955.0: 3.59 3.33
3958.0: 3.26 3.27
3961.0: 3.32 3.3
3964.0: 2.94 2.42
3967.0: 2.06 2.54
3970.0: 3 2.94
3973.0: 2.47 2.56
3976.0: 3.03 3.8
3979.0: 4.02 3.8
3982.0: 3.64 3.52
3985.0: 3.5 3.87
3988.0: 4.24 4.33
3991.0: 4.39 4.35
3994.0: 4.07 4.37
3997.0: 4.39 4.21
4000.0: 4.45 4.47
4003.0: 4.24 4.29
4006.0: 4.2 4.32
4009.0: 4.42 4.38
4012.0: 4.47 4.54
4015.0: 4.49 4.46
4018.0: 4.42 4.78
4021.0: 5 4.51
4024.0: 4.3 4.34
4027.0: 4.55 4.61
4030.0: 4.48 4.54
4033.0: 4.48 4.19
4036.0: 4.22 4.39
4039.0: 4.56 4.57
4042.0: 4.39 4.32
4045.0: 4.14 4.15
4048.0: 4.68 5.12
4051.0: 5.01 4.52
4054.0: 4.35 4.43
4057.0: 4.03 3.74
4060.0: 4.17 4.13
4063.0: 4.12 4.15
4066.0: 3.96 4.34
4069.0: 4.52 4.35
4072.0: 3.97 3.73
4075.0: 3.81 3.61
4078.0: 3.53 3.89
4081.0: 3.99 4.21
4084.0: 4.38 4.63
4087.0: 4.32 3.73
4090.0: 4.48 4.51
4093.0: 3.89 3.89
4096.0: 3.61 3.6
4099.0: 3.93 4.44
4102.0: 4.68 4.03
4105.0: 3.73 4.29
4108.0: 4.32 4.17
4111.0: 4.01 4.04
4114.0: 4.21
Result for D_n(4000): 1.33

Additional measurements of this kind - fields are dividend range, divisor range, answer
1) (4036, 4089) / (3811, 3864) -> 1.48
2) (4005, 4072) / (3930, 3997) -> 1.36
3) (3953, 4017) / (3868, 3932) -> 1.10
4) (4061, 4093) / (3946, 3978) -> 1.36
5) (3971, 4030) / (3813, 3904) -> 1.33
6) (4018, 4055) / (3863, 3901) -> 1.38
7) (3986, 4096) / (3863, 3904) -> 1.31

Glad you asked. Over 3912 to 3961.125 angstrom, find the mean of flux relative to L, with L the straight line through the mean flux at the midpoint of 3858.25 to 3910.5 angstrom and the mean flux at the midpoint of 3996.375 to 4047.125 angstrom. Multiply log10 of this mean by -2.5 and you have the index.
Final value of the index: 0.14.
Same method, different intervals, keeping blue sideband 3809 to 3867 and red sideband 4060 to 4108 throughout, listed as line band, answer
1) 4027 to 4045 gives -0.13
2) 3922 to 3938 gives 0.19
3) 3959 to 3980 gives 0.23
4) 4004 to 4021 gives -0.16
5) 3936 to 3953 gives 0.04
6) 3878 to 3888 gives 0.09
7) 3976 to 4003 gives -0.08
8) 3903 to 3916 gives -0.06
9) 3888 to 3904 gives -0.03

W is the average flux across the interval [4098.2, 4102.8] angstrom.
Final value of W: 4.34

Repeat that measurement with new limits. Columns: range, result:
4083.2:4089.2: 4.27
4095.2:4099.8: 3.72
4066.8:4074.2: 4.18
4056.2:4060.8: 3.99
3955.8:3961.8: 3.29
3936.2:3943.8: 3.14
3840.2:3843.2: 3.13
